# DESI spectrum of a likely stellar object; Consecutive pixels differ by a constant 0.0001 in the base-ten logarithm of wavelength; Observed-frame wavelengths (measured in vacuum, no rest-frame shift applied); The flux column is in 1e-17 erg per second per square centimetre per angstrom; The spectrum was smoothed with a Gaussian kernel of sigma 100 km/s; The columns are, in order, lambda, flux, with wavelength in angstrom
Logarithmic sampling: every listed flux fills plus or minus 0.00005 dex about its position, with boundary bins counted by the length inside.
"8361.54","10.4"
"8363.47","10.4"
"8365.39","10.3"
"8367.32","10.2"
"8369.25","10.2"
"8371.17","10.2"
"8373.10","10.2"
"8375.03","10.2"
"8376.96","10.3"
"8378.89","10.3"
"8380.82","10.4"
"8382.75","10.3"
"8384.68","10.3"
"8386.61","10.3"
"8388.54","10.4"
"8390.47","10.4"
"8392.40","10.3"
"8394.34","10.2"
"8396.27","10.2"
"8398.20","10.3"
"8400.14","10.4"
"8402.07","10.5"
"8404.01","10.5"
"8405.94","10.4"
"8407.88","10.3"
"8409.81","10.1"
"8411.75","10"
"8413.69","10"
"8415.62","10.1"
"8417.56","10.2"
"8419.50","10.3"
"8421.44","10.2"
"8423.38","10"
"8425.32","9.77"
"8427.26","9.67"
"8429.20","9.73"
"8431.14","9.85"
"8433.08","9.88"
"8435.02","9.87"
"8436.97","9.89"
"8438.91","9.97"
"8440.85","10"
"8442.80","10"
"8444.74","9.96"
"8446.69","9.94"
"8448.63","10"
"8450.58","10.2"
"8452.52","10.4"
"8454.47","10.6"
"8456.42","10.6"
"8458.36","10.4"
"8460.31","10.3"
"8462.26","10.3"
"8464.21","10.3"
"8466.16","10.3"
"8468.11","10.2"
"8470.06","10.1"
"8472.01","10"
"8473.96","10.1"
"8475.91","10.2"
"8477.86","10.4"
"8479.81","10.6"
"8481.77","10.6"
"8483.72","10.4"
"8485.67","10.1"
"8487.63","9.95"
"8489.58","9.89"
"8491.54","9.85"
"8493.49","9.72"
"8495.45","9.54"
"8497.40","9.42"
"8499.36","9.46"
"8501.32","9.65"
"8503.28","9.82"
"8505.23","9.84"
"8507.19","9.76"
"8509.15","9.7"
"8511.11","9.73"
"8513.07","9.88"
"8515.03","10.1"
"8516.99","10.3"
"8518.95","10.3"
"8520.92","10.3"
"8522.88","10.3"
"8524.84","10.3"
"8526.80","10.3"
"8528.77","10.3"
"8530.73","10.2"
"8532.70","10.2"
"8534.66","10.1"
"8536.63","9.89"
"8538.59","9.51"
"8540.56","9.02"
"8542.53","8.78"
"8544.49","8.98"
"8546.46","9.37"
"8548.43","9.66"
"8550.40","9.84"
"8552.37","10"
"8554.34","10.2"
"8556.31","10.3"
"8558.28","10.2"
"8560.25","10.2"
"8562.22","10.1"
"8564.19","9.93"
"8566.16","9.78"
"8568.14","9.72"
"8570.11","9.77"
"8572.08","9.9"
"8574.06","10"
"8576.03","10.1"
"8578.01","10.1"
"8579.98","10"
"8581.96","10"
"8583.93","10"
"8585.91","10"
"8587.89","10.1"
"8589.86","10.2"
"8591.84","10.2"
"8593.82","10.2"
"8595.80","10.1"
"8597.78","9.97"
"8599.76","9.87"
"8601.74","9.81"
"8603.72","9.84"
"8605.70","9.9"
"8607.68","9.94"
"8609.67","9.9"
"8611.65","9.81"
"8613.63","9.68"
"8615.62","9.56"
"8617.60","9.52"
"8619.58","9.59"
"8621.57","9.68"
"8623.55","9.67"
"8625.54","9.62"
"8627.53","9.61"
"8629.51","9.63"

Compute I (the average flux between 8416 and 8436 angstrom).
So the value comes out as 9.95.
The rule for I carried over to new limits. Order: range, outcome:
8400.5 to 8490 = 10.2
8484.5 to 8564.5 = 9.88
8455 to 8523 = 10.1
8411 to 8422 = 10.1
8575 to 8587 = 10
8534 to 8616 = 9.87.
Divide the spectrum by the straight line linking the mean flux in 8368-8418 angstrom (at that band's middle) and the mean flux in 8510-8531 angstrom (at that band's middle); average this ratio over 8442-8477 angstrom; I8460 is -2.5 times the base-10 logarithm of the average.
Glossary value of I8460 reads 0.00 mag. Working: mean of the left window 10.3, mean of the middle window 10.2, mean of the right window 10.2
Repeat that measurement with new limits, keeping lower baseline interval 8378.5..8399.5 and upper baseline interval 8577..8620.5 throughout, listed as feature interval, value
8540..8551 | 0.085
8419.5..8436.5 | 0.037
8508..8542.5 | 0.008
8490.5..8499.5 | 0.055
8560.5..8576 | 0.007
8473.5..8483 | -0.027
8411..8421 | 0.014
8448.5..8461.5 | -0.020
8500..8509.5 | 0.038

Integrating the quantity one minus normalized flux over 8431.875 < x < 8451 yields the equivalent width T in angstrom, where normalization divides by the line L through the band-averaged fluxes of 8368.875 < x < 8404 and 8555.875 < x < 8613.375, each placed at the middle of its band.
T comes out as 0.48 angstrom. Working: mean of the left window 10.3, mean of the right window 9.99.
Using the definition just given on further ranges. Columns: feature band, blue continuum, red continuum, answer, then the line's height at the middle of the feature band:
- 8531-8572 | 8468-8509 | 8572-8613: 0.8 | 9.99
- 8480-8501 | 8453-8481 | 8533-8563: 0.5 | 10.2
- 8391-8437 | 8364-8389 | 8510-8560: 0.3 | 10.2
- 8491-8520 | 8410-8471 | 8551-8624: 0.6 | 10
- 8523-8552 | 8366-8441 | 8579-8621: 0.6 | 9.99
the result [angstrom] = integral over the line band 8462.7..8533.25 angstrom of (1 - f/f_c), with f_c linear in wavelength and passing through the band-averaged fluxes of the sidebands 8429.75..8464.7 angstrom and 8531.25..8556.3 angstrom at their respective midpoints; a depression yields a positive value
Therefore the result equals -1.3 angstrom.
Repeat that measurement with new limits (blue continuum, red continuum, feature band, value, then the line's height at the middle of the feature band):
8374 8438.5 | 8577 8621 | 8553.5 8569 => -0.14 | 9.97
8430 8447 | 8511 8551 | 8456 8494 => -1.19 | 9.91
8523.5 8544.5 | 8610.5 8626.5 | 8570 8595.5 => -0.87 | 9.72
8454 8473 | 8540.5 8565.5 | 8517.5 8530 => -0.45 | 9.94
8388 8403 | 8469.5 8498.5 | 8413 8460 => 0.64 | 10.2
